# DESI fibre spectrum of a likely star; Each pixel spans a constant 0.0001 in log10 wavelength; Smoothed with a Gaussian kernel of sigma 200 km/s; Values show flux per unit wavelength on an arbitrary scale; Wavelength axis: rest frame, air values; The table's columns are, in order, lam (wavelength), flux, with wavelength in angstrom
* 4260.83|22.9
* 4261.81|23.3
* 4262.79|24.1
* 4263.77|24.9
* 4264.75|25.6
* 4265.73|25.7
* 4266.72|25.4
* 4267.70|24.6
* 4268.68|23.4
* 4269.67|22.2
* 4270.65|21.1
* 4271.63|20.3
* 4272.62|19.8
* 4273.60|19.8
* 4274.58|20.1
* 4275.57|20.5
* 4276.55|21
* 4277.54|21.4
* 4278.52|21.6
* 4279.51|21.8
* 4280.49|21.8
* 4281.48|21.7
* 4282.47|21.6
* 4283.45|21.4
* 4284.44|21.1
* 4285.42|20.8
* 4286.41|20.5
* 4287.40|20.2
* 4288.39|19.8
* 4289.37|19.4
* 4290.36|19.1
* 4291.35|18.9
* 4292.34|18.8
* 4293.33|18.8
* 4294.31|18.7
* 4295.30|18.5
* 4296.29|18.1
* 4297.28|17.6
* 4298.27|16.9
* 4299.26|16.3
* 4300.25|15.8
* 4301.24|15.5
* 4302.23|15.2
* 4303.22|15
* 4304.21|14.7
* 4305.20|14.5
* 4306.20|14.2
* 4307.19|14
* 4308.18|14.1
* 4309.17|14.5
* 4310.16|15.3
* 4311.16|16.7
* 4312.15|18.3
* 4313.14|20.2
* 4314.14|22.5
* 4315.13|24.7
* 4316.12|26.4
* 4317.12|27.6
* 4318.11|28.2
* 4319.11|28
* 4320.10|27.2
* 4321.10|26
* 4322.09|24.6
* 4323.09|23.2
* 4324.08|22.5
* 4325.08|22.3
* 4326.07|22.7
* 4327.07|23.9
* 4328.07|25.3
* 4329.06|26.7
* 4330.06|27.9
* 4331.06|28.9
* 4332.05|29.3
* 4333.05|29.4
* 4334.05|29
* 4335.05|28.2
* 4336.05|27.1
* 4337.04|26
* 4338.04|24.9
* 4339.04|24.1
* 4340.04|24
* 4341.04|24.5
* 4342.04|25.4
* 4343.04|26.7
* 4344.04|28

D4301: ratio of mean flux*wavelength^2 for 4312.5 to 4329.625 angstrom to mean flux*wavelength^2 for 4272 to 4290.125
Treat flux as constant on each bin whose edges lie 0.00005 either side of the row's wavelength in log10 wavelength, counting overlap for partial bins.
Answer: 1.2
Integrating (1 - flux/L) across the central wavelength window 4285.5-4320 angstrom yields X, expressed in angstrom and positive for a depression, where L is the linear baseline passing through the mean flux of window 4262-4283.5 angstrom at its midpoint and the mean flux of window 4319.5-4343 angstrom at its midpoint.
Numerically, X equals 7.5 angstrom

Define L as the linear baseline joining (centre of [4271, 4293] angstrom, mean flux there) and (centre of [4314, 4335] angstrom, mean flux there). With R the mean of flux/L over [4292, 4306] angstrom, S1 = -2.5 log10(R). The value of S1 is 0.335 mag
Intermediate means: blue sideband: 20.5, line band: 16.7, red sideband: 26.1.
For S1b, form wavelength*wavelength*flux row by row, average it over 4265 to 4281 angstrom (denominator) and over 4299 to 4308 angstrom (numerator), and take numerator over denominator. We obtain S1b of 0.7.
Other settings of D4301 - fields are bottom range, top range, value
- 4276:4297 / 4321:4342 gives 1.30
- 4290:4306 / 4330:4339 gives 1.66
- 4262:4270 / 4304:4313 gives 0.64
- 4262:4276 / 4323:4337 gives 1.19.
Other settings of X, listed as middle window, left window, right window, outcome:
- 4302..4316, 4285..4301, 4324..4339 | 3.1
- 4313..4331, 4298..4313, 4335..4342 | -4.3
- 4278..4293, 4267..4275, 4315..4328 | 1.3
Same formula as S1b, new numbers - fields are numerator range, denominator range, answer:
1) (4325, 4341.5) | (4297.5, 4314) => 1.67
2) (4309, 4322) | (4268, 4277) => 1.12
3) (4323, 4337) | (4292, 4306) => 1.60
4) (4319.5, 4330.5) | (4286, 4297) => 1.32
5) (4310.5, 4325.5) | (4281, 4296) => 1.21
